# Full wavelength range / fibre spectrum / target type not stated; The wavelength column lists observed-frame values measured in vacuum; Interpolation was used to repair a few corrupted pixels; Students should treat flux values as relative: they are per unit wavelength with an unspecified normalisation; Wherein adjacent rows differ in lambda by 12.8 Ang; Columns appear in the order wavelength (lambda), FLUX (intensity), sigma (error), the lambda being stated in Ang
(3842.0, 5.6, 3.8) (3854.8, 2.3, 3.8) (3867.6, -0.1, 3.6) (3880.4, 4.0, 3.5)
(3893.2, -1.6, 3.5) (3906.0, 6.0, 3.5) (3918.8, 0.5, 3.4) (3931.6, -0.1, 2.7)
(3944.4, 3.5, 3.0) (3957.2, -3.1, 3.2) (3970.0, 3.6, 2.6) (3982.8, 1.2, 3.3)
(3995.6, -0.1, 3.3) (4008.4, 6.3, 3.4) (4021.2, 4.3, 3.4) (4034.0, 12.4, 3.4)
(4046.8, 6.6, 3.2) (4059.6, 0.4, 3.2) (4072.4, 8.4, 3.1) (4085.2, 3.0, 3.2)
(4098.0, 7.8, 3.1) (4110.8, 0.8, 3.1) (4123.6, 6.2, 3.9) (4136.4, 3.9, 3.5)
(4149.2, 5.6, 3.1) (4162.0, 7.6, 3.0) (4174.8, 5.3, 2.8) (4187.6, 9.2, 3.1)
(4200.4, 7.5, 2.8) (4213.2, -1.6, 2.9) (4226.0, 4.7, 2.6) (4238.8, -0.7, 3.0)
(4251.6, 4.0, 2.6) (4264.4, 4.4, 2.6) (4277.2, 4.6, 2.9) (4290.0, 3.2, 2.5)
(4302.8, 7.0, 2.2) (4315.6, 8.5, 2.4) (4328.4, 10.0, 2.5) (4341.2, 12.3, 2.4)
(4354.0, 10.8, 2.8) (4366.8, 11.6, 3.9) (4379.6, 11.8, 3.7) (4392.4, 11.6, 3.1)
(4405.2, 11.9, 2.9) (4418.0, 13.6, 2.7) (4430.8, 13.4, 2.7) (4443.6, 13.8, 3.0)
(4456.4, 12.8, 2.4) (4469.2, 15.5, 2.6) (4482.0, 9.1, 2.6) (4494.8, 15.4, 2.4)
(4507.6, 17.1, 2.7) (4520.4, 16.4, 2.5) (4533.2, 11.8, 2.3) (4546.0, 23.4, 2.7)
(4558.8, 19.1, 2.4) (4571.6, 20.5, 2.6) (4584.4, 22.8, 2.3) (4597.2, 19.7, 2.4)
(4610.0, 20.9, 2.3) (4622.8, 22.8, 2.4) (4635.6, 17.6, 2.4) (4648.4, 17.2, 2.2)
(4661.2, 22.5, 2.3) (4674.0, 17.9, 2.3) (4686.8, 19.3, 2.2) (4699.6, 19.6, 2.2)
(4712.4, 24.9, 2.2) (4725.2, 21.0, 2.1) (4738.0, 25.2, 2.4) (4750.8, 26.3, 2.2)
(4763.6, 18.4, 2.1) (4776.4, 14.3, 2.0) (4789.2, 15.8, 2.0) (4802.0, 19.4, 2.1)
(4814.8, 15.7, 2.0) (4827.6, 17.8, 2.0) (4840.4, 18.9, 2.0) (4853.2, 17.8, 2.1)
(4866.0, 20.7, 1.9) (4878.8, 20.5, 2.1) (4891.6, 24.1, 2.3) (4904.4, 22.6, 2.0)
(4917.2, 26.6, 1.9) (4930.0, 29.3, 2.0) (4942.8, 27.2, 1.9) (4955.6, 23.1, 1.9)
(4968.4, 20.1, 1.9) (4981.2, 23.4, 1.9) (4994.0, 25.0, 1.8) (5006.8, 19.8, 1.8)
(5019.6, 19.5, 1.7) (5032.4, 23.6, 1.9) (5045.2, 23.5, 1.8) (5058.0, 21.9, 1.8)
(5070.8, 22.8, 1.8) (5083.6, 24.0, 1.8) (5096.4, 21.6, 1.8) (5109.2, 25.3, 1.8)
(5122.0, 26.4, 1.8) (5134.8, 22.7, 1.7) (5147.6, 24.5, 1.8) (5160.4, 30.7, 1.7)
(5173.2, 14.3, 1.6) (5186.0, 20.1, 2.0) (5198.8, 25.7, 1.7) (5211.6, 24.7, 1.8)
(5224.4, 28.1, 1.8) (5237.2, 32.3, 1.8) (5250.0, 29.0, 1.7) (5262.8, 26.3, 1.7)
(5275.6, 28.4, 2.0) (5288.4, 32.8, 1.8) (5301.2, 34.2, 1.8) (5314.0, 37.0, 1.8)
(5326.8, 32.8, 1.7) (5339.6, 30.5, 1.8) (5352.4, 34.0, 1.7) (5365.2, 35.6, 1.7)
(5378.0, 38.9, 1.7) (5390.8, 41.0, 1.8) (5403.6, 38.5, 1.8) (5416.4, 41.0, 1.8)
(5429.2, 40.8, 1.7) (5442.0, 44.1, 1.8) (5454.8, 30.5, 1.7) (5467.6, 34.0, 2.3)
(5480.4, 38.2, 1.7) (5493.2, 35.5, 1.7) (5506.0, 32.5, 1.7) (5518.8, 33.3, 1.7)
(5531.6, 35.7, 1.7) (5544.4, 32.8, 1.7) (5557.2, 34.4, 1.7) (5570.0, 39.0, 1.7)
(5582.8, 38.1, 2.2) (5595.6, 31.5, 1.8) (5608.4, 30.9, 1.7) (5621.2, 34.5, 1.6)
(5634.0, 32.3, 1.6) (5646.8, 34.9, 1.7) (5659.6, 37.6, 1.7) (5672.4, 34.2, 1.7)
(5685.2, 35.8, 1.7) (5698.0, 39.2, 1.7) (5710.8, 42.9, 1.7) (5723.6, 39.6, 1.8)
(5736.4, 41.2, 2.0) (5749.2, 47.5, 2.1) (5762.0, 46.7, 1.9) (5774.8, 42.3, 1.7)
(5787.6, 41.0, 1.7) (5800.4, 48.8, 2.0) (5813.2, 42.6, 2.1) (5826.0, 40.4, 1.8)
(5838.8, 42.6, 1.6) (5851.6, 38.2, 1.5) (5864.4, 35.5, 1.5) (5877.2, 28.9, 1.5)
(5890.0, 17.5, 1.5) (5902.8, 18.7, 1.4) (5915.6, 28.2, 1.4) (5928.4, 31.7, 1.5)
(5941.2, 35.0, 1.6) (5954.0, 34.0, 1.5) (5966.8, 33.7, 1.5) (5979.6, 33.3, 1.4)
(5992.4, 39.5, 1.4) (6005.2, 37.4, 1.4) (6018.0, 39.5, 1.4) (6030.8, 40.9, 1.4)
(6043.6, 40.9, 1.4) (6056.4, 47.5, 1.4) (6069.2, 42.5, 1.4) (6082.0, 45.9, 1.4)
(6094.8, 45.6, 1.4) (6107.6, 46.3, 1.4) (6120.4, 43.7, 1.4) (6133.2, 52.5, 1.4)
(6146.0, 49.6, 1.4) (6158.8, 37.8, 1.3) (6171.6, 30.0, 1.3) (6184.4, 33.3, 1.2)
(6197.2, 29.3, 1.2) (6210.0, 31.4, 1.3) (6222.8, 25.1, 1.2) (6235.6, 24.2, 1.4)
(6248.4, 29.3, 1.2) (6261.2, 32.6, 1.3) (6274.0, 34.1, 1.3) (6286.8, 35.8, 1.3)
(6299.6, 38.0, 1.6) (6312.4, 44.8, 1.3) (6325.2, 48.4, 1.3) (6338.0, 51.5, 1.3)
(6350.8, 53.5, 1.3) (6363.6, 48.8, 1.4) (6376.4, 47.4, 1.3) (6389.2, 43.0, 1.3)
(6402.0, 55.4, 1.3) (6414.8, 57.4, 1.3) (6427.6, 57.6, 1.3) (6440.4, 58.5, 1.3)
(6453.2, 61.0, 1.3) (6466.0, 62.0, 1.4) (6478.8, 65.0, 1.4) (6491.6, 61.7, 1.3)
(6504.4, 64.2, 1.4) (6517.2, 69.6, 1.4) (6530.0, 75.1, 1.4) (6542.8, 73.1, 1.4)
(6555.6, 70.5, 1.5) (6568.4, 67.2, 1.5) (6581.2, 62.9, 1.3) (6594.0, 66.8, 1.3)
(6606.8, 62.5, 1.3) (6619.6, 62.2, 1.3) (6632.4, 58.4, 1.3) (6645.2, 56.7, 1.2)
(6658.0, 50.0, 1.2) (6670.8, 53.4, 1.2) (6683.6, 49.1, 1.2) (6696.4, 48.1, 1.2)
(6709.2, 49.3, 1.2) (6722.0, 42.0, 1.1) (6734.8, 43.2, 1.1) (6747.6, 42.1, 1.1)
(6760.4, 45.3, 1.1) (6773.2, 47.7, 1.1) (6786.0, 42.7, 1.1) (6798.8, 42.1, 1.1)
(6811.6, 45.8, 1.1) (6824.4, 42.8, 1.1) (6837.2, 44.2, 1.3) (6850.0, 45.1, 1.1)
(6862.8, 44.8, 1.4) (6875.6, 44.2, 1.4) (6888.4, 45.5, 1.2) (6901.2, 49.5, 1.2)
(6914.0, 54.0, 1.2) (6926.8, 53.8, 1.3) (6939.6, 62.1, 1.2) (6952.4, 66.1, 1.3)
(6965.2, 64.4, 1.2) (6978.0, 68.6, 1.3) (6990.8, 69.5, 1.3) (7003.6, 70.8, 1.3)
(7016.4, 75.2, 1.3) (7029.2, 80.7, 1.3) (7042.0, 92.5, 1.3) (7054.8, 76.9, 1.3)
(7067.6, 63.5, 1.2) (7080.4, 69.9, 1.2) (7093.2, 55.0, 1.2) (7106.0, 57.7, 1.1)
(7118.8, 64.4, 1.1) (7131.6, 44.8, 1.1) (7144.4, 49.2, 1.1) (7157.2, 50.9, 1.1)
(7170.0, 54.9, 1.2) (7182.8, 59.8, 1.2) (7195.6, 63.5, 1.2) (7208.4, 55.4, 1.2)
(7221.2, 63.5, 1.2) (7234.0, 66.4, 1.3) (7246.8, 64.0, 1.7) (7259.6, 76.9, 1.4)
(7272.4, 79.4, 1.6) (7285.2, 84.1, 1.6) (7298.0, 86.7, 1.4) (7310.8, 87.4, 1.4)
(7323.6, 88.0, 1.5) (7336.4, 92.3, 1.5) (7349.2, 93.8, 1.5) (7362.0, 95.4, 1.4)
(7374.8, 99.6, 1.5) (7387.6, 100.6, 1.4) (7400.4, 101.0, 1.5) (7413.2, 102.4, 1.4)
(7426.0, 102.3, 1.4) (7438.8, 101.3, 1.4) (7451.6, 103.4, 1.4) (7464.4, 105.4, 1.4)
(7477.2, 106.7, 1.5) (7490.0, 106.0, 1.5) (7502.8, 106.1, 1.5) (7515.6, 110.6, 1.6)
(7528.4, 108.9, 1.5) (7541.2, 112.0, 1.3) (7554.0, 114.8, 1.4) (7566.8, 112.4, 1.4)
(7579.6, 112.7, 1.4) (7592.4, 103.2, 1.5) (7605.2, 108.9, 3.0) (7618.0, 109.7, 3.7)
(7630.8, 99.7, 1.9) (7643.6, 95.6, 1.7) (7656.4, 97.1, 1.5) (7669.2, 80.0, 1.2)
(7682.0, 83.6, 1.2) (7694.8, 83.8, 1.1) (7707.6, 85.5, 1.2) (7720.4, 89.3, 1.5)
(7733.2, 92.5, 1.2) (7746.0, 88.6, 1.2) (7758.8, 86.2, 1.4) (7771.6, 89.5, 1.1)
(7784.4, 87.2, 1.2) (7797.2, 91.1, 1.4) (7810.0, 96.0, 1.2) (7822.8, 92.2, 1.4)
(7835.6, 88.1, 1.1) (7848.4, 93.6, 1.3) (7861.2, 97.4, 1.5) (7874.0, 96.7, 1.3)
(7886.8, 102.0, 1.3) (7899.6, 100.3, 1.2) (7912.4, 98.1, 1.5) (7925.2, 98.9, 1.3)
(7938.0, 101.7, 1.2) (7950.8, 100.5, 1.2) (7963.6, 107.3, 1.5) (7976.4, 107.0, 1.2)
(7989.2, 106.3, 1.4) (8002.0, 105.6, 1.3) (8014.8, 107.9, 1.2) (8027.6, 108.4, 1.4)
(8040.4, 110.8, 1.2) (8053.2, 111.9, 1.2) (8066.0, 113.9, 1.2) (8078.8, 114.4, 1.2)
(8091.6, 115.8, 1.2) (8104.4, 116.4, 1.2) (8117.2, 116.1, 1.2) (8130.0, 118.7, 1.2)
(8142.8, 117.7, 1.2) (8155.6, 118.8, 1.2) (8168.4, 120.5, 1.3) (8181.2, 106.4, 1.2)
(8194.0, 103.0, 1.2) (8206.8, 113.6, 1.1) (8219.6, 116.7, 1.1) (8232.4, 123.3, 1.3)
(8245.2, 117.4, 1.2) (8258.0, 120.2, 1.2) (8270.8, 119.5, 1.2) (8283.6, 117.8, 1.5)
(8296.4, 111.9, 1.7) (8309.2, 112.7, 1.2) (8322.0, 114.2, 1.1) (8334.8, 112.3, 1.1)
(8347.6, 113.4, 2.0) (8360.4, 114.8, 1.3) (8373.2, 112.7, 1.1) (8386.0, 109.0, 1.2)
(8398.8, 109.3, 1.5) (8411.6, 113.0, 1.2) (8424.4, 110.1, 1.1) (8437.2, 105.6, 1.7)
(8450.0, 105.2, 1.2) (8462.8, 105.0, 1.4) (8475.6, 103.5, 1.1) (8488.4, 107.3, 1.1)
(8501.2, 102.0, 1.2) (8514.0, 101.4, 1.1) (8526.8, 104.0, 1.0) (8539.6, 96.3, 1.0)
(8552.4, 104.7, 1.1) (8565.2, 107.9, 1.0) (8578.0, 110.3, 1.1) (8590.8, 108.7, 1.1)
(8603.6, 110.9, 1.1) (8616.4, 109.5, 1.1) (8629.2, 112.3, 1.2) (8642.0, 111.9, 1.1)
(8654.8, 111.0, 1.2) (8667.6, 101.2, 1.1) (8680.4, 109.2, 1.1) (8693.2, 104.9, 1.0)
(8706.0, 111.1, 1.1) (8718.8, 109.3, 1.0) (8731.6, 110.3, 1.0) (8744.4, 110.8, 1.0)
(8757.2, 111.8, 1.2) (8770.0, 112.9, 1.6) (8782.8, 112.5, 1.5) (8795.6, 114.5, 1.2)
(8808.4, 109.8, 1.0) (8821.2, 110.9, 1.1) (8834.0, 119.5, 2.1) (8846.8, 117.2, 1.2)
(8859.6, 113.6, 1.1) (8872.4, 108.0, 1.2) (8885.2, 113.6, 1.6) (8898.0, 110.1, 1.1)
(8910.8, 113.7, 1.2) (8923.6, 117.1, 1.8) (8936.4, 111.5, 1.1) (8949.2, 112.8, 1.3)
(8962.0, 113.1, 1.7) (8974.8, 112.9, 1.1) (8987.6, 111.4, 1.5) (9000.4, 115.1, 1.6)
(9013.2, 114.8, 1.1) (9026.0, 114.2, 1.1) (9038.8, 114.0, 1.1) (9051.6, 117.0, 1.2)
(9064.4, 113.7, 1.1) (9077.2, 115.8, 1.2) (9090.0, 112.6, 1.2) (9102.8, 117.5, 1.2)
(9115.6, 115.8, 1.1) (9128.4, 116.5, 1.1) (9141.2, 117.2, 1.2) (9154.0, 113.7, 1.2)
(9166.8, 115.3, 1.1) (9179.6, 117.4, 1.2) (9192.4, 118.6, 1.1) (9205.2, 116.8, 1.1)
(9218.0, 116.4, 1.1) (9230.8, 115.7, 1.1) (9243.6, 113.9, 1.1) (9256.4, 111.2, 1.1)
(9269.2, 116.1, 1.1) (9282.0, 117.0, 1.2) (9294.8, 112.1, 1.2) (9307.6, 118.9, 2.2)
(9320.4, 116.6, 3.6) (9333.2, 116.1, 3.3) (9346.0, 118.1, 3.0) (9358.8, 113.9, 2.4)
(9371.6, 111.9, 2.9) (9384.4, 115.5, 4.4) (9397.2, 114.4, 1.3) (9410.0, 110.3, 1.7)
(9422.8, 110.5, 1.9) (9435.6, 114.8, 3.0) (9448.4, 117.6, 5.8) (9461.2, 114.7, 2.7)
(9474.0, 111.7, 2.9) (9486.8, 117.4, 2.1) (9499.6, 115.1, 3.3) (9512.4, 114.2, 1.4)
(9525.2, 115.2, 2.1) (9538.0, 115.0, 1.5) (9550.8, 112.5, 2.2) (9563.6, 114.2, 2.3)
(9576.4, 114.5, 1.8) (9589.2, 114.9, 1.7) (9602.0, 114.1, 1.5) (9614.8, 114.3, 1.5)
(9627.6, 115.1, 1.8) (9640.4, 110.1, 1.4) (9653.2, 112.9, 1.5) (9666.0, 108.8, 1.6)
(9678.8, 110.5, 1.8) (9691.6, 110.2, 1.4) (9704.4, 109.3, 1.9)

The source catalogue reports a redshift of 0.000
